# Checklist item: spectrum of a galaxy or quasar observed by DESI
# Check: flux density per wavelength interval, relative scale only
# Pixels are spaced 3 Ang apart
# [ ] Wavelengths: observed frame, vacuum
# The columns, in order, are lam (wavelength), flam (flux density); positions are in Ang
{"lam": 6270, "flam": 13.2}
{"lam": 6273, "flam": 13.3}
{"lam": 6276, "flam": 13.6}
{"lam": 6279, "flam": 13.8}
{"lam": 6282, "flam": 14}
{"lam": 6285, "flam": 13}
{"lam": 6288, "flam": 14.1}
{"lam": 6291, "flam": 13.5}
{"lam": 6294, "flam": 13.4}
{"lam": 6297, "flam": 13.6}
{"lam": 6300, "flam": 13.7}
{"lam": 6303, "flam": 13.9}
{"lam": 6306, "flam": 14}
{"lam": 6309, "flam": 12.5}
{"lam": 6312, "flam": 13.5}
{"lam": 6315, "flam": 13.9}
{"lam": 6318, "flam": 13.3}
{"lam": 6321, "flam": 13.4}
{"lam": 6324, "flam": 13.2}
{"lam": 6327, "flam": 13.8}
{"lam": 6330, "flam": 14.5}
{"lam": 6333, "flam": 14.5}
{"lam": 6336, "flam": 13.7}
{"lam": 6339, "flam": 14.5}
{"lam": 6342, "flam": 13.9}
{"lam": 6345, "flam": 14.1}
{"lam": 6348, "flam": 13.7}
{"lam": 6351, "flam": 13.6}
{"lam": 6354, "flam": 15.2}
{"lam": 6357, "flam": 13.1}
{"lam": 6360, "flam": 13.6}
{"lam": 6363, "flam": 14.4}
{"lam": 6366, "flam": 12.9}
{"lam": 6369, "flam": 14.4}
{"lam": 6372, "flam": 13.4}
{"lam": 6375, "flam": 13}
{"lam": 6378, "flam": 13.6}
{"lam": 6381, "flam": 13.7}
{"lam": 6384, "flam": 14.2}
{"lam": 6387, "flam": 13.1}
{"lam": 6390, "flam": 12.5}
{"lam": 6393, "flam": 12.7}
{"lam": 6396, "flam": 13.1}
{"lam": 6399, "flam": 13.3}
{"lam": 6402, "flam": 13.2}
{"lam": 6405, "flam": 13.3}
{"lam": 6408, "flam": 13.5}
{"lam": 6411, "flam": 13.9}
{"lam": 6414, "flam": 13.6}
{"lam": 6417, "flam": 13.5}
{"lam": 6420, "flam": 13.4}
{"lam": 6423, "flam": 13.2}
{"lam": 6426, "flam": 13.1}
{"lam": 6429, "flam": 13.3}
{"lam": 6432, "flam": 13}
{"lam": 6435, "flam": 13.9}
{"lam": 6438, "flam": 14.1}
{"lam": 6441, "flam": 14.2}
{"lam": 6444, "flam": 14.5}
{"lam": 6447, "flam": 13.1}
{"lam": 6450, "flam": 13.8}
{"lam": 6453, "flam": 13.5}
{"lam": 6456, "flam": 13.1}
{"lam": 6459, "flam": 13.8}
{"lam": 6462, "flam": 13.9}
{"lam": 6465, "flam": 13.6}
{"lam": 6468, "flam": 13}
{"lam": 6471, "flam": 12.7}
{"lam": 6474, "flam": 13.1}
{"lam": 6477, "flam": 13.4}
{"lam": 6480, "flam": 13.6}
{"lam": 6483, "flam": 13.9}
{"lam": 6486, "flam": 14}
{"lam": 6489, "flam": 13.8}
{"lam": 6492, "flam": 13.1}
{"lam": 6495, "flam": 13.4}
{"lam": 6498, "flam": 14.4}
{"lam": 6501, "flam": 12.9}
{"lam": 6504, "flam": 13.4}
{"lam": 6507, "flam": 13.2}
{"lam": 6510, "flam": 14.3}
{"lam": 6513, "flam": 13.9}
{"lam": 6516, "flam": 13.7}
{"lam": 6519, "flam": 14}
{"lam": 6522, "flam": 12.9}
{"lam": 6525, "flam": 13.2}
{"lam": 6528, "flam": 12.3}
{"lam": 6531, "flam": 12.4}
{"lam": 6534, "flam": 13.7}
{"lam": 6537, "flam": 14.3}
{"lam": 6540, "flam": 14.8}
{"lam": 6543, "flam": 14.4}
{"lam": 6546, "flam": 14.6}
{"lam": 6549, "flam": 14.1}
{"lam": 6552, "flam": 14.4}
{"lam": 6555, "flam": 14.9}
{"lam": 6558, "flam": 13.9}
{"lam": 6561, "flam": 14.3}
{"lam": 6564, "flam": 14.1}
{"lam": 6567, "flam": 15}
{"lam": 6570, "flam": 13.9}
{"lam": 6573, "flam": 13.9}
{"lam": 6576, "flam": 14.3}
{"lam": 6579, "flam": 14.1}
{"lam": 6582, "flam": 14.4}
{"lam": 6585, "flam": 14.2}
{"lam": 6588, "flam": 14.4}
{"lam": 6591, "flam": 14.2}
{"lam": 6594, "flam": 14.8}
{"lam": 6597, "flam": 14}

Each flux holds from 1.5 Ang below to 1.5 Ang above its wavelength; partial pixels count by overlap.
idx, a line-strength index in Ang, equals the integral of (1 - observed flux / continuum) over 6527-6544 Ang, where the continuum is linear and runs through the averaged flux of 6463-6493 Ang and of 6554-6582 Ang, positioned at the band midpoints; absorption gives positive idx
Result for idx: 0.4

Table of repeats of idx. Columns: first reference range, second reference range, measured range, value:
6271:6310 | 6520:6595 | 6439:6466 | 0.3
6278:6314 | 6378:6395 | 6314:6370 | -1.9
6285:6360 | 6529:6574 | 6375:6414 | 1.5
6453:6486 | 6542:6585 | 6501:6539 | 1.3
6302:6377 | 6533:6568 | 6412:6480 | 2.8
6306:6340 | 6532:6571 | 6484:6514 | 1.1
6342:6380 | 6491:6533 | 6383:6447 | 0.8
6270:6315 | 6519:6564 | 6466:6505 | 1.0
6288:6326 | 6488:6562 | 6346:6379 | -0.3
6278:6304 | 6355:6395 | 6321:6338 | -0.4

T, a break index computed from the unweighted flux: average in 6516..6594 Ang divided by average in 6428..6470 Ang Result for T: 1.03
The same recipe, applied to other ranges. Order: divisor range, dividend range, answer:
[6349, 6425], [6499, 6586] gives 1.03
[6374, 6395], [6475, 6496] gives 1.03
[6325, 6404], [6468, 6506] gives 0.98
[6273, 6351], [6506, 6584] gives 1.02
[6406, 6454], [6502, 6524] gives 1.00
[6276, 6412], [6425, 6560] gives 1.00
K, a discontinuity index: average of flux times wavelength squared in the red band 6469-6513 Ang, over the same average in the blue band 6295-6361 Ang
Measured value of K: 1.03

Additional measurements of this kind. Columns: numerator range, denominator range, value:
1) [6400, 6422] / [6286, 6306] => 1.02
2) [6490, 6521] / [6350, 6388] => 1.04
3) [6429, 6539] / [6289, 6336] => 1.05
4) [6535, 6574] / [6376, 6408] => 1.14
